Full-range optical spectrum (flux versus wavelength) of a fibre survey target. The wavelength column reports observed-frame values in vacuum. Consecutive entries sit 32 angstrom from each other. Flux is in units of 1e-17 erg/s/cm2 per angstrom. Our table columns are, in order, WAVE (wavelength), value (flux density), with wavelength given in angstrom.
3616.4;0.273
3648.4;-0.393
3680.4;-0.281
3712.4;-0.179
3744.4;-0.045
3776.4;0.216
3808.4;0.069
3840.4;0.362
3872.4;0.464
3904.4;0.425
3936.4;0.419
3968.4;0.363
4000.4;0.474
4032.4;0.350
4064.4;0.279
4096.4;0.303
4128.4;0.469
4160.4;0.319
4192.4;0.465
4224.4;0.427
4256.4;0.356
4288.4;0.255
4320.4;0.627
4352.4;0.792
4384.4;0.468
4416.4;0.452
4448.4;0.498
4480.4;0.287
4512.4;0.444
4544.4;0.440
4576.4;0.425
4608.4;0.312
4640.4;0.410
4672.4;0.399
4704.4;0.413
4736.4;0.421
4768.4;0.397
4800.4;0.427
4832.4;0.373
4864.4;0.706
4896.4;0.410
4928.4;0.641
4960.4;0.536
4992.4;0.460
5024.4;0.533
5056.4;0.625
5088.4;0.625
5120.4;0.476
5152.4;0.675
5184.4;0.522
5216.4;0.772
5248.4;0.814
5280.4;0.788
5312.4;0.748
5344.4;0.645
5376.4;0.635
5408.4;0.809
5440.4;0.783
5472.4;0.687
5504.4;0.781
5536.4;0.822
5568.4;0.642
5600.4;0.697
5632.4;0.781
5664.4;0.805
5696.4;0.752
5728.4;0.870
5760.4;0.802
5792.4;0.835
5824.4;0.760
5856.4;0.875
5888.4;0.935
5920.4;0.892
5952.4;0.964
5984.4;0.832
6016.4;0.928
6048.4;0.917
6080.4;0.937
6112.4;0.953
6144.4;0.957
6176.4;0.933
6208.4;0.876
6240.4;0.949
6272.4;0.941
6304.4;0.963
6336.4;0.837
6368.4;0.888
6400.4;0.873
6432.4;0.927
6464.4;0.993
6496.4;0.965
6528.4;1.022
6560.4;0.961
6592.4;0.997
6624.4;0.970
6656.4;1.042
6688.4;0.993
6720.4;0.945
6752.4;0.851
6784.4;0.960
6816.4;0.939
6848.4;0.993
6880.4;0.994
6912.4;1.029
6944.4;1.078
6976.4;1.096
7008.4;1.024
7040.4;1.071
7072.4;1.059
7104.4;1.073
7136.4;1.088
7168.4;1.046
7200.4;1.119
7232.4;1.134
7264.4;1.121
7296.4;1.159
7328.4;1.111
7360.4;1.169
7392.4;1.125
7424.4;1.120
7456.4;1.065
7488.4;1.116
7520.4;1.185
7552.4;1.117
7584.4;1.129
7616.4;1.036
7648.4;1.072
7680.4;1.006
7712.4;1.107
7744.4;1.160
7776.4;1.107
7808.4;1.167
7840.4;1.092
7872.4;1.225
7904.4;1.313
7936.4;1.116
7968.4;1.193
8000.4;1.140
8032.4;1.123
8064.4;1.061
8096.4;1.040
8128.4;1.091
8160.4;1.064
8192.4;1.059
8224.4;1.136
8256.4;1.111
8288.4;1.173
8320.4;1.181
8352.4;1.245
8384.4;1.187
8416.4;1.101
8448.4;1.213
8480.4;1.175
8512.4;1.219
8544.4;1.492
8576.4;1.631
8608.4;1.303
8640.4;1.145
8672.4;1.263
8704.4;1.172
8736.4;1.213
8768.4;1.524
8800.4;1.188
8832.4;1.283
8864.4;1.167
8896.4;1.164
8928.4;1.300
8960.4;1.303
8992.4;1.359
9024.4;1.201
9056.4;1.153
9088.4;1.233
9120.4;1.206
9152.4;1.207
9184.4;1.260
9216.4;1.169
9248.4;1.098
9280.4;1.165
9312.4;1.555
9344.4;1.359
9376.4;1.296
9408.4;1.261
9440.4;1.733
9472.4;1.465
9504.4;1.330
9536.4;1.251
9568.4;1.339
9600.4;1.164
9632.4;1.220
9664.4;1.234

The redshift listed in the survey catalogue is 0.30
